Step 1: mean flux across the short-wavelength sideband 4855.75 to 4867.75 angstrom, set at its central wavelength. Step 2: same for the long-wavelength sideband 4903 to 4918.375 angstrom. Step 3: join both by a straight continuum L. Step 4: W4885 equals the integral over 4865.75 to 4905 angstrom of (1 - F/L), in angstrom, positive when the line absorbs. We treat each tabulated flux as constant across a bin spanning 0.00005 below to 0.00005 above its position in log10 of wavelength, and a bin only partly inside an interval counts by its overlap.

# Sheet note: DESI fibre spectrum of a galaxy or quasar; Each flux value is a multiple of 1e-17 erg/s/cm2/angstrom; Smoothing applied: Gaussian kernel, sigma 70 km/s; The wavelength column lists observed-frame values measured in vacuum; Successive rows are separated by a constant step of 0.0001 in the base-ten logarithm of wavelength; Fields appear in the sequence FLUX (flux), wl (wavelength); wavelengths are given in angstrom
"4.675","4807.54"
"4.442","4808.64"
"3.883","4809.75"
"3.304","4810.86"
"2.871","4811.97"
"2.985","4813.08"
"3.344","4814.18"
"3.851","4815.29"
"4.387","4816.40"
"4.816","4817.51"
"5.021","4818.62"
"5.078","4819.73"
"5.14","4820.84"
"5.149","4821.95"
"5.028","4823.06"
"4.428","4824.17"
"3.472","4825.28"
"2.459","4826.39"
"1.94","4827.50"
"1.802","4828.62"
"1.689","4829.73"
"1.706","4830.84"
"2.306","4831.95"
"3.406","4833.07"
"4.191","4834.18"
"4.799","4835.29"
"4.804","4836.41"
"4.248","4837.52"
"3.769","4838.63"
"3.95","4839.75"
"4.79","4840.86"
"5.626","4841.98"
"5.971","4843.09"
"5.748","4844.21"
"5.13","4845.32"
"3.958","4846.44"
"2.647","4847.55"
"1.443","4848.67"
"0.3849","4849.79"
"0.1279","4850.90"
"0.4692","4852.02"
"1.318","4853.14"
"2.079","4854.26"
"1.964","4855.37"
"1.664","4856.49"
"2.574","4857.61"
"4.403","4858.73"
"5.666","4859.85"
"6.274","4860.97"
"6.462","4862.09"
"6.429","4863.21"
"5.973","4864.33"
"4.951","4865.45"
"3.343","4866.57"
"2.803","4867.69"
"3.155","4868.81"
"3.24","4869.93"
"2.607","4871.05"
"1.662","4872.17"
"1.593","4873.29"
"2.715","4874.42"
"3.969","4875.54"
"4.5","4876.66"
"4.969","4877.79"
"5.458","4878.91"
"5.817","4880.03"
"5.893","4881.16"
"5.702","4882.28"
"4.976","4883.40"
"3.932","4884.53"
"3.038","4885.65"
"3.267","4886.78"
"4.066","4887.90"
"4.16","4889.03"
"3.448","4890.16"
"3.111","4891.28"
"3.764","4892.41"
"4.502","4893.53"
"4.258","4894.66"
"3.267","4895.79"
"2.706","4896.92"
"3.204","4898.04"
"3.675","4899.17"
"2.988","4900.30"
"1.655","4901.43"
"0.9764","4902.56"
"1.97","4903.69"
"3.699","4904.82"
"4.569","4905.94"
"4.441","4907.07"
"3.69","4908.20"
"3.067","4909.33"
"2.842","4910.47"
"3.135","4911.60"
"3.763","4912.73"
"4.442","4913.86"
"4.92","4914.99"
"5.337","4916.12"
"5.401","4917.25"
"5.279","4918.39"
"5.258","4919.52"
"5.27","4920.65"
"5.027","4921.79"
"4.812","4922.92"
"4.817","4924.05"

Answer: 6.93 angstrom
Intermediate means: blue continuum 4.63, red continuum 3.97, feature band 3.55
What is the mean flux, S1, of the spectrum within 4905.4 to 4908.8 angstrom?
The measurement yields 4.22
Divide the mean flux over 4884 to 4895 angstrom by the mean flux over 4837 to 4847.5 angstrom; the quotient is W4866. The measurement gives 0.80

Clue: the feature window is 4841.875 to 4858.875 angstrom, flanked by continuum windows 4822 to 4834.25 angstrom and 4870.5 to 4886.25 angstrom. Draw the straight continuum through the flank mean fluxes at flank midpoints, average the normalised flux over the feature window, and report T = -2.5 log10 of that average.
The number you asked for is 0.24 mag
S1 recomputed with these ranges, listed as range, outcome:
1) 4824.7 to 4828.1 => 2.62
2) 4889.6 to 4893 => 3.46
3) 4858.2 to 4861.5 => 5.45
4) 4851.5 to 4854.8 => 1.29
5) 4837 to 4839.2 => 4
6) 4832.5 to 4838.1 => 4.29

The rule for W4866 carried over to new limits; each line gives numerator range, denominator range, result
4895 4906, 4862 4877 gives 0.76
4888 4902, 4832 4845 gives 0.75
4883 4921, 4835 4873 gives 1.03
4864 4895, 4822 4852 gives 1.15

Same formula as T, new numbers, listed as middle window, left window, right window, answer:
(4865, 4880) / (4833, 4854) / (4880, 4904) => 0.01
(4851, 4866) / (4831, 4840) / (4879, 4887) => 0.16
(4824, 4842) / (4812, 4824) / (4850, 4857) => -0.18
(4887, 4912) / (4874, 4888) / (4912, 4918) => 0.36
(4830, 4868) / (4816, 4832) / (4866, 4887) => 0.02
